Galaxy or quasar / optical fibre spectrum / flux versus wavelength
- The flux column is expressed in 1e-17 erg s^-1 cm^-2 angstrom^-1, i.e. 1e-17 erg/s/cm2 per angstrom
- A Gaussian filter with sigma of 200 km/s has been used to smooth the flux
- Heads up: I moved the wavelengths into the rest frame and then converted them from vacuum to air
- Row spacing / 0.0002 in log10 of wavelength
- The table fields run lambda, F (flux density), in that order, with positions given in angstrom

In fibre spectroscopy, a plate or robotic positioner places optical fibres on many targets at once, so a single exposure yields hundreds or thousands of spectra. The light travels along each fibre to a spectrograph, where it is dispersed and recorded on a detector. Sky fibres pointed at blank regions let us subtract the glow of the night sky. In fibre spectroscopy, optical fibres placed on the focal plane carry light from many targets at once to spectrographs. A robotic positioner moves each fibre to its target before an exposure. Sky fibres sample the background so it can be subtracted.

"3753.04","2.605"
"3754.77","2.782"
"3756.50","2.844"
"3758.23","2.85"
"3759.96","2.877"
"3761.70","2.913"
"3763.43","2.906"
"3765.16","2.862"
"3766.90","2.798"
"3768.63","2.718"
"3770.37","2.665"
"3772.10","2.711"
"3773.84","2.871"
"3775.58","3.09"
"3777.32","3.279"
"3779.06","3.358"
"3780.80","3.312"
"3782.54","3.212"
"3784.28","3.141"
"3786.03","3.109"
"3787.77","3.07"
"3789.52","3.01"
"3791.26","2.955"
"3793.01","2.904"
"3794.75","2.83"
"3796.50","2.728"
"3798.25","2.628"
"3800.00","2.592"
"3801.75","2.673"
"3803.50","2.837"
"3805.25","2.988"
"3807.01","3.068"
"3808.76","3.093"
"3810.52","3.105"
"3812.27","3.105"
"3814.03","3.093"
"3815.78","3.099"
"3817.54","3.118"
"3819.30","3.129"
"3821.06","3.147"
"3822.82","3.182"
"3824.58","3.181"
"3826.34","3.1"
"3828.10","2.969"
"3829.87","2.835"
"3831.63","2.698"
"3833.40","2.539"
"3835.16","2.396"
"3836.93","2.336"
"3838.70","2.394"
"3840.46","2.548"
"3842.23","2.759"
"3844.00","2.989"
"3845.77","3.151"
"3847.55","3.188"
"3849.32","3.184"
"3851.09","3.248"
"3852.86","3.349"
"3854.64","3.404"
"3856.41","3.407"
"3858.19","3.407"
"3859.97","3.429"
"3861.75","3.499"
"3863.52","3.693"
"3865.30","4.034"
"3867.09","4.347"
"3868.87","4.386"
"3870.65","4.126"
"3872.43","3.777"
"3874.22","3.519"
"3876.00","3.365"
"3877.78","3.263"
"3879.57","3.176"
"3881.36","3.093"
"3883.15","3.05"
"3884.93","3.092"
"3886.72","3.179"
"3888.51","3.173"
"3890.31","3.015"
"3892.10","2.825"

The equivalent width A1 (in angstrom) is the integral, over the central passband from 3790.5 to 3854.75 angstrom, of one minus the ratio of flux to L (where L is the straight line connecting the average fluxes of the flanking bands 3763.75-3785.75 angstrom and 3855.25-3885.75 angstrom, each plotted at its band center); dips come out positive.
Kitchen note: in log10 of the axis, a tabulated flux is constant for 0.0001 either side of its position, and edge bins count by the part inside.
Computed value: 6.9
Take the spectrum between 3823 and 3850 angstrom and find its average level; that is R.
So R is 2.82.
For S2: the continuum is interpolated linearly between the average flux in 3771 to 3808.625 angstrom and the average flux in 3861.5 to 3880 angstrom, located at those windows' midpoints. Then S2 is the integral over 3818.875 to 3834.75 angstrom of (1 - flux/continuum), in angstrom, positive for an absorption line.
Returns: 1.8 angstrom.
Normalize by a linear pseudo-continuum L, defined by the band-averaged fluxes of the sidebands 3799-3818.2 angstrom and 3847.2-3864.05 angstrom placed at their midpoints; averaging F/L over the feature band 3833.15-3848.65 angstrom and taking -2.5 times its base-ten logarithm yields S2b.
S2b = 0.20 mag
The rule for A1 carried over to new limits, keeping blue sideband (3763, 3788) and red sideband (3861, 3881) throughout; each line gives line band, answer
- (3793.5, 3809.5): 1.89 angstrom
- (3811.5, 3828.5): 1.15 angstrom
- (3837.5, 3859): 2.94 angstrom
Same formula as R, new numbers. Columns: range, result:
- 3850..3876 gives 3.67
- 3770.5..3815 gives 2.99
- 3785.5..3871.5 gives 3.1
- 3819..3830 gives 3.09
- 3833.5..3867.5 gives 3.17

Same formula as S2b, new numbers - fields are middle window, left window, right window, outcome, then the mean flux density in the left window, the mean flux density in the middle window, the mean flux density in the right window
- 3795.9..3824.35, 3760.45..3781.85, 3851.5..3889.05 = 0.07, 2.96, 2.98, 3.51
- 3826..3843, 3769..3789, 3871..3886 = 0.21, 3.06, 2.64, 3.32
